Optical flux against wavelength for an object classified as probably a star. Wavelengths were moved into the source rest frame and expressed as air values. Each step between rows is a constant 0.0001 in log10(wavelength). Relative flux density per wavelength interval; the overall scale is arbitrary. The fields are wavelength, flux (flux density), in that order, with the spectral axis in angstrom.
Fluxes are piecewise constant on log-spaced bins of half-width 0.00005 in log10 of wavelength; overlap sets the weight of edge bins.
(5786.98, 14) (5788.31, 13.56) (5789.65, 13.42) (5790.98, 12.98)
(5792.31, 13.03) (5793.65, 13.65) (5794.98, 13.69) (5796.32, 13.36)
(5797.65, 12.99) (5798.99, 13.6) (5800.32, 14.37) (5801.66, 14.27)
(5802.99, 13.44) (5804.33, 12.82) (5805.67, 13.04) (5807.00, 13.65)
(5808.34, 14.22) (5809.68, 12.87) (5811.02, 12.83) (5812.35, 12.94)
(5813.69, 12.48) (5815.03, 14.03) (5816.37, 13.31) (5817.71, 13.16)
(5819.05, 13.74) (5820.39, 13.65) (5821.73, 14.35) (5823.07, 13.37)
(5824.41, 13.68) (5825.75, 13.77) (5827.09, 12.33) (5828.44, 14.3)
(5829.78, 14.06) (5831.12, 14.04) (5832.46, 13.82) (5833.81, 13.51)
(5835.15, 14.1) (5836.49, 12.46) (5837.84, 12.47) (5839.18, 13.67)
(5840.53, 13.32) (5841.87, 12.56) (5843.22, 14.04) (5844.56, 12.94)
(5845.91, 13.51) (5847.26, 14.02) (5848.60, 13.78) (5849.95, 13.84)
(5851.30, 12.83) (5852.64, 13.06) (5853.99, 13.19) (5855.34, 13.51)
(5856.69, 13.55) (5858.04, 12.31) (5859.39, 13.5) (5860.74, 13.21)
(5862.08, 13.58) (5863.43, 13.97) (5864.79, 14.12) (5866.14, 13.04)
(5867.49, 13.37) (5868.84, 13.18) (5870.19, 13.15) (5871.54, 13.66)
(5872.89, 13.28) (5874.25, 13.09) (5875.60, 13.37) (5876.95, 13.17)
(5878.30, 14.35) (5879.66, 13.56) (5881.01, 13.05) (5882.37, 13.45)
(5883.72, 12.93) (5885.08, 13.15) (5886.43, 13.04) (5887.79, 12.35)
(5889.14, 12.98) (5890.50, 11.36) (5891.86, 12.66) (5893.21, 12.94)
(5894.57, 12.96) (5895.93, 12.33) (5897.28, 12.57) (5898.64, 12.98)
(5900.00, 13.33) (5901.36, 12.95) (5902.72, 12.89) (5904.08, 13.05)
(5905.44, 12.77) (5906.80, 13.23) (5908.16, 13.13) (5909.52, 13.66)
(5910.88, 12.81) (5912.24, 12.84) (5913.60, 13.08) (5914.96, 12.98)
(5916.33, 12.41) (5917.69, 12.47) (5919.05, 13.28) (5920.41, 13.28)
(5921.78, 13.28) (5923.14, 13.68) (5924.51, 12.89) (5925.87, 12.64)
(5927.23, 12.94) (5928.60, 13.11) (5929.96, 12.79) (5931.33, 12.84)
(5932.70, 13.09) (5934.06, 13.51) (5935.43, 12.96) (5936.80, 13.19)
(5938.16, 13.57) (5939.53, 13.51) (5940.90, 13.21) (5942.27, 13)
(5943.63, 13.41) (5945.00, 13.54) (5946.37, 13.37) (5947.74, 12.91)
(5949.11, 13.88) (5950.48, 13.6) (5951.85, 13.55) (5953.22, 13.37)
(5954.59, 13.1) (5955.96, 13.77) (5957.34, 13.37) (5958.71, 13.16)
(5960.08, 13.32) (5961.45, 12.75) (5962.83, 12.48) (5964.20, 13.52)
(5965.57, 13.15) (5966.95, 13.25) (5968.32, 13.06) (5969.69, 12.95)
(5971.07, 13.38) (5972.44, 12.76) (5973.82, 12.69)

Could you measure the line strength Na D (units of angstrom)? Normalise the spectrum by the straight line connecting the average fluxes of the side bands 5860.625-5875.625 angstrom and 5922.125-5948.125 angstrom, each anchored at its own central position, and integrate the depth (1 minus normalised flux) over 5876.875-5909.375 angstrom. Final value 0.9 angstrom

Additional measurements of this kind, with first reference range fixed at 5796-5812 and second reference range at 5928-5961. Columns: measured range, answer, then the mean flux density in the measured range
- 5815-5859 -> -0.1 angstrom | 13.5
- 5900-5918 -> 0.5 angstrom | 13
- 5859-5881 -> -0.1 angstrom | 13.5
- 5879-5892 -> 0.5 angstrom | 12.9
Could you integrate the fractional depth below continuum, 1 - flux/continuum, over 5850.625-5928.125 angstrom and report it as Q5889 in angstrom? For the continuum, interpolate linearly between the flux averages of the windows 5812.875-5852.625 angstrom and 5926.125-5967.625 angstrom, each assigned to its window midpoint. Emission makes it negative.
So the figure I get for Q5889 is 1.53 angstrom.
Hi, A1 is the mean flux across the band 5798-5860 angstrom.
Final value 13.4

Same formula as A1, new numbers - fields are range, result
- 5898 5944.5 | 13.1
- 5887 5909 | 12.8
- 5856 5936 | 13.1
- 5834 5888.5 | 13.3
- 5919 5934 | 13.1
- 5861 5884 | 13.4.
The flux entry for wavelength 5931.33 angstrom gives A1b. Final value 12.84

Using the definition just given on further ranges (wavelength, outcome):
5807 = 13.65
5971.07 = 13.38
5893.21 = 12.94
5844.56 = 12.94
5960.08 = 13.32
